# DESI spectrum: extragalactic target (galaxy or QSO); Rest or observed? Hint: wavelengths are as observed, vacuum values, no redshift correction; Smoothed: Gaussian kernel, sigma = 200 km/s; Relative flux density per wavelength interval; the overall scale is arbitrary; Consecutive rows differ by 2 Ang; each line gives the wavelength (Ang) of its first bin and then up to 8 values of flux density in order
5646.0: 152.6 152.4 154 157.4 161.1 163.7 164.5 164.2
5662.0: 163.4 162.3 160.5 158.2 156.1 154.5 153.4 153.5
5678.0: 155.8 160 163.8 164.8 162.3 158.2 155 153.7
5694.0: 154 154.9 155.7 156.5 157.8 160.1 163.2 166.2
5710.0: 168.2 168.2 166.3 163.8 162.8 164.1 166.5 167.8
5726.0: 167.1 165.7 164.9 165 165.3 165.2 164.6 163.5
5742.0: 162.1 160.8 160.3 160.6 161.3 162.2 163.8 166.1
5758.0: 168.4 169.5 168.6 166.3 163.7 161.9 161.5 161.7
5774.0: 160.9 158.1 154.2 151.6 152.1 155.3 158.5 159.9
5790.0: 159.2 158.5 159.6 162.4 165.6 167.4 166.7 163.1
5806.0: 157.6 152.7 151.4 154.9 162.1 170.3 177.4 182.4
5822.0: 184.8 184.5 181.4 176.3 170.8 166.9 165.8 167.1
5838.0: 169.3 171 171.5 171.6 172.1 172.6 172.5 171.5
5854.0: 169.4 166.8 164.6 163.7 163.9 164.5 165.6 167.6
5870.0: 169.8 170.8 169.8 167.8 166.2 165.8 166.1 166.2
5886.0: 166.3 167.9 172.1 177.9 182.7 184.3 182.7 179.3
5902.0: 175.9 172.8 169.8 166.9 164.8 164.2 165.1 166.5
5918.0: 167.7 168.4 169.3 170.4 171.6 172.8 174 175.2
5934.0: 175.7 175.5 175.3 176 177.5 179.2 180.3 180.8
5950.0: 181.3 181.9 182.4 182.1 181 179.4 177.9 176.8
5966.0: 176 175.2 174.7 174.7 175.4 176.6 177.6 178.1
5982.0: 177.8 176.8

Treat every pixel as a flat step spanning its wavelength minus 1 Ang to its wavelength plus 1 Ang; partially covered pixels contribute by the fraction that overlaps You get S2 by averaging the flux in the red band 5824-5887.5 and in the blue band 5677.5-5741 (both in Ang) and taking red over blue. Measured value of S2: 1.04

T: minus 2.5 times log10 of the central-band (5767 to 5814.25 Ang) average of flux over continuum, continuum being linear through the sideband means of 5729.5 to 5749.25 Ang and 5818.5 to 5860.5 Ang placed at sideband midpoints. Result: 0.06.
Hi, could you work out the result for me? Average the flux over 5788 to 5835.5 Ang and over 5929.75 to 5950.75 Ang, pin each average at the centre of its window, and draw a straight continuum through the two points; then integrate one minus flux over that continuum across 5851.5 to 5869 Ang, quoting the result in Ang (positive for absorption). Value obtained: 0.5 Ang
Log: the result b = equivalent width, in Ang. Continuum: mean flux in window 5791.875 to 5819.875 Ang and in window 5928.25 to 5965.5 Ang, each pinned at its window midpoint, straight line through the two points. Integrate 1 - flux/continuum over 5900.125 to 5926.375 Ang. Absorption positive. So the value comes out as 0.8 Ang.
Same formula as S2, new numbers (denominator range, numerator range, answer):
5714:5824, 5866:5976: 1.06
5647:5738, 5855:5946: 1.06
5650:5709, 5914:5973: 1.10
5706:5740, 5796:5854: 1.02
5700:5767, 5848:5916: 1.03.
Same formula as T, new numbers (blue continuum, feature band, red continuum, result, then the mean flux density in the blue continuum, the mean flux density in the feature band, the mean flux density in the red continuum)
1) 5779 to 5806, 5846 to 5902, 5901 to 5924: -0.03 mag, 160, 170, 168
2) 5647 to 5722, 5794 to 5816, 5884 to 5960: 0.04 mag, 160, 161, 174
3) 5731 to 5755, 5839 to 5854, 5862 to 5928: -0.02 mag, 163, 172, 170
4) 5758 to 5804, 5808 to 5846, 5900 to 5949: -0.04 mag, 161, 171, 172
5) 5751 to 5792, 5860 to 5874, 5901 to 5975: 0.01 mag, 161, 167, 174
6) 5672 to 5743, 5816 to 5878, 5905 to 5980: -0.01 mag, 162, 171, 175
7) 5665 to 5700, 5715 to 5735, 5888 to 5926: -0.03 mag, 157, 165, 172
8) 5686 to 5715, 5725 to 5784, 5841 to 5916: 0.00 mag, 160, 163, 170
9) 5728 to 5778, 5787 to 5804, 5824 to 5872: 0.03 mag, 163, 162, 170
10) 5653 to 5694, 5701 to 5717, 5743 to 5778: -0.02 mag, 159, 164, 163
